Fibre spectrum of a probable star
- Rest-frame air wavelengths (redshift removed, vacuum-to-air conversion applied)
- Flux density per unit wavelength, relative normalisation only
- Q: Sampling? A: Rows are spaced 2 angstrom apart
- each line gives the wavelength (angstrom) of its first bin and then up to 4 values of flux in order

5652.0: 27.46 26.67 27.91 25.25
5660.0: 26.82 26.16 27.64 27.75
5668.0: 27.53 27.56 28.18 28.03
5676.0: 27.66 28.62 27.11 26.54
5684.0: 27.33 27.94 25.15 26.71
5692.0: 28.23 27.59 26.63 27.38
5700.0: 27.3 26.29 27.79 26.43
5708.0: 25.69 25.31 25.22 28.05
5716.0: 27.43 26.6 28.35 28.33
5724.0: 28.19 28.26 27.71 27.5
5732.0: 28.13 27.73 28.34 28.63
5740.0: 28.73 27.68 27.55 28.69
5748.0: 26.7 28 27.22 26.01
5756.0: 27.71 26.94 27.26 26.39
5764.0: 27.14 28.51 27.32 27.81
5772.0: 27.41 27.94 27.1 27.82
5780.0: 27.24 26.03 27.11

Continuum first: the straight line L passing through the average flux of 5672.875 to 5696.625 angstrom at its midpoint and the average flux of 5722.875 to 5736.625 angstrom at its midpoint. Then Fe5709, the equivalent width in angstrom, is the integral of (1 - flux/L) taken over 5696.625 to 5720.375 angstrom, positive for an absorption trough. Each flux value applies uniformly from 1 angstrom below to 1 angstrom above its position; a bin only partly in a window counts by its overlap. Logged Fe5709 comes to 0.8 angstrom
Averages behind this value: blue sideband 27.3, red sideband 28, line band 26.8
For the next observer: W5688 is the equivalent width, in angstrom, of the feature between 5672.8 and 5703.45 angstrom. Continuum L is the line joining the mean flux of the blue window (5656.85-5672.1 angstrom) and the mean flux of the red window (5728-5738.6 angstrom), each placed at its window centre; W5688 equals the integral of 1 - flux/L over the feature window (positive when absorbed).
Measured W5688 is 0.2 angstrom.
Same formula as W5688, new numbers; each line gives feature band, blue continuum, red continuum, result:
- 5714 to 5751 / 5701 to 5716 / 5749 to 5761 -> -1.5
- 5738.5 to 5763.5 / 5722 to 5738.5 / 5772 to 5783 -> 0.3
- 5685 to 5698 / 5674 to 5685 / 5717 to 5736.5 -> 0.3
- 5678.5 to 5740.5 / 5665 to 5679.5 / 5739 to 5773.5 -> 0.9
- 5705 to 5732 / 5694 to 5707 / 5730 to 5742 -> 0.4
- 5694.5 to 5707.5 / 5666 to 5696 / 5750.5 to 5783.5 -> 0.2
